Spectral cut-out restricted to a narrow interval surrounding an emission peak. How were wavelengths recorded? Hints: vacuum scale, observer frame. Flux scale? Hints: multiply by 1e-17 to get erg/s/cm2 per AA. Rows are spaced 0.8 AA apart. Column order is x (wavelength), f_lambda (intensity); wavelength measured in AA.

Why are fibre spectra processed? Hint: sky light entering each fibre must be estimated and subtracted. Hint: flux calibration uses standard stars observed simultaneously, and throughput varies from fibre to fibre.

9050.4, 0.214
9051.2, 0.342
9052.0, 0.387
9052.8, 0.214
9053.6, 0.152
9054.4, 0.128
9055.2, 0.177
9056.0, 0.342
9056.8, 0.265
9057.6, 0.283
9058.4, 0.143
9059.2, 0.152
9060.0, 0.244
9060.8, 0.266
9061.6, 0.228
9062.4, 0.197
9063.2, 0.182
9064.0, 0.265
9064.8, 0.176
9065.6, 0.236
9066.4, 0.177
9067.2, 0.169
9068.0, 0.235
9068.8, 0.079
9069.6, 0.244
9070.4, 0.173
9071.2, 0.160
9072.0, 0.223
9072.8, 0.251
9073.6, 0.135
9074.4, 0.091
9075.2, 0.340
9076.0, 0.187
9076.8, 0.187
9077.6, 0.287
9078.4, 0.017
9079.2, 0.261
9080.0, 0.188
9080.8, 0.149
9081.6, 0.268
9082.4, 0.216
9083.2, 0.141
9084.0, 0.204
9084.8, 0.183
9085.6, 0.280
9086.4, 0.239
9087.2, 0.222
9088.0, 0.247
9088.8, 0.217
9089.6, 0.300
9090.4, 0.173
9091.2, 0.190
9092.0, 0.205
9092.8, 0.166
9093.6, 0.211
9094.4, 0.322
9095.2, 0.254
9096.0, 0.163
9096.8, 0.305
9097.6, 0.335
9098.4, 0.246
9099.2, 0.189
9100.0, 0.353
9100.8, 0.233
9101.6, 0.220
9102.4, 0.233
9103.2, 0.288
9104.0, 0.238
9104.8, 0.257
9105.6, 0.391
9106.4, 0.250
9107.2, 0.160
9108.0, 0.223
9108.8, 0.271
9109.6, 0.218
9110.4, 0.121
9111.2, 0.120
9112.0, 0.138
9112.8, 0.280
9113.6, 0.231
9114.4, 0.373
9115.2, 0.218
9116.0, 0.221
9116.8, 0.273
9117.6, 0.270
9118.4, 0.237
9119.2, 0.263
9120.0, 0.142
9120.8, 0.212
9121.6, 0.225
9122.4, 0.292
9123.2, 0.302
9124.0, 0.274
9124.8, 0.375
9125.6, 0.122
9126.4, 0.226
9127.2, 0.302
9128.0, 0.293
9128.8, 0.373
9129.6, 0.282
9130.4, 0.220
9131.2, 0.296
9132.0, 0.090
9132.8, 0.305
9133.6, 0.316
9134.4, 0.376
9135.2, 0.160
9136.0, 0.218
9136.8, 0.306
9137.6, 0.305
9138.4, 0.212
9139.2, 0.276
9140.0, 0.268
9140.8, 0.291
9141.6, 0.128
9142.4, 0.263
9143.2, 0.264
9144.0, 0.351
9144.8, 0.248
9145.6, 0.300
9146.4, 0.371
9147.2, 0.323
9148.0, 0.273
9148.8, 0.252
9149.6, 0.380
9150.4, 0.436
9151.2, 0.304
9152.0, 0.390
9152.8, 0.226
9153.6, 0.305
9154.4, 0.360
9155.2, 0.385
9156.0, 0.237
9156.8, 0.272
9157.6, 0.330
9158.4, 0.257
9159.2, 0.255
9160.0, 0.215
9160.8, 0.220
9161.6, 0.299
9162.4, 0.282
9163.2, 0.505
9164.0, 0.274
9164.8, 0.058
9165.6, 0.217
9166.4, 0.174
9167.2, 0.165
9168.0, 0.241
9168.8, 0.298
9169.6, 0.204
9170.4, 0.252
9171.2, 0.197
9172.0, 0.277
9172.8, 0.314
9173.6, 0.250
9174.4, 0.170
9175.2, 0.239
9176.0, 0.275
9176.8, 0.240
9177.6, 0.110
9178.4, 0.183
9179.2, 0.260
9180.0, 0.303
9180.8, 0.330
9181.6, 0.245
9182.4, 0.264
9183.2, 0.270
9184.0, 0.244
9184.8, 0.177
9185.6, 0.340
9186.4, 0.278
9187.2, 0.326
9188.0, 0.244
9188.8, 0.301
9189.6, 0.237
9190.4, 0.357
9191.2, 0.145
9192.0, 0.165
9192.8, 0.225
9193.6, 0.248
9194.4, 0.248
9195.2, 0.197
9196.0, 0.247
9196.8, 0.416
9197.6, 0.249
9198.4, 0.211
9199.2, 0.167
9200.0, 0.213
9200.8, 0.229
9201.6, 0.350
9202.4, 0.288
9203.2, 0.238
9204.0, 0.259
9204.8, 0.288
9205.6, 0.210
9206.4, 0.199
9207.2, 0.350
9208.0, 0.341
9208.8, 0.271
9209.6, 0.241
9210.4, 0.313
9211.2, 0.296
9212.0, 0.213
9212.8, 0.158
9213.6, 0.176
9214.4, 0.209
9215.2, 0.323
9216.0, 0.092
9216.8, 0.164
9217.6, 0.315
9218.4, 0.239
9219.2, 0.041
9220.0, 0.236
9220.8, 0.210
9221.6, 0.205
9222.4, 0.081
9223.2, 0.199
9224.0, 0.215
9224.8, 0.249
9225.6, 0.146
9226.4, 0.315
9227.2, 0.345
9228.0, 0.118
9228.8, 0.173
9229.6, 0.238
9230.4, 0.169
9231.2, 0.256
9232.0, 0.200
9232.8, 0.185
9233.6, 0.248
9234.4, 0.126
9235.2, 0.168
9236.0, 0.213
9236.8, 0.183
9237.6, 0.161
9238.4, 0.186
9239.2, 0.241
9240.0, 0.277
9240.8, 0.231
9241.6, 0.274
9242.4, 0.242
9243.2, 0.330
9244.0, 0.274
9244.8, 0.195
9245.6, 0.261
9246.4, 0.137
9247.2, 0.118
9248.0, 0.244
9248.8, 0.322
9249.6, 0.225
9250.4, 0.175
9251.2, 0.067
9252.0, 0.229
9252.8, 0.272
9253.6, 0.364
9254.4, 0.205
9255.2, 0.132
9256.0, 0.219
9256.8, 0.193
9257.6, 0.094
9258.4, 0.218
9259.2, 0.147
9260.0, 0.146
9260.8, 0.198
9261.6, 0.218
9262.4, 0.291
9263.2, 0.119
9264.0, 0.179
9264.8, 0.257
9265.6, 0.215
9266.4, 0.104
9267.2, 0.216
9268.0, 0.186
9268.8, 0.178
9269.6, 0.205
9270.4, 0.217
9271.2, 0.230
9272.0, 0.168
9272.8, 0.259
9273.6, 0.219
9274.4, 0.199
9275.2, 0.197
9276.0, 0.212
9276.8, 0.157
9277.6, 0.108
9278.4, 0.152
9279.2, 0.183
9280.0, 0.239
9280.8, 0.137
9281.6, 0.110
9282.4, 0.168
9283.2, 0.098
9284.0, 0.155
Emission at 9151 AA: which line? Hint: Mg II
